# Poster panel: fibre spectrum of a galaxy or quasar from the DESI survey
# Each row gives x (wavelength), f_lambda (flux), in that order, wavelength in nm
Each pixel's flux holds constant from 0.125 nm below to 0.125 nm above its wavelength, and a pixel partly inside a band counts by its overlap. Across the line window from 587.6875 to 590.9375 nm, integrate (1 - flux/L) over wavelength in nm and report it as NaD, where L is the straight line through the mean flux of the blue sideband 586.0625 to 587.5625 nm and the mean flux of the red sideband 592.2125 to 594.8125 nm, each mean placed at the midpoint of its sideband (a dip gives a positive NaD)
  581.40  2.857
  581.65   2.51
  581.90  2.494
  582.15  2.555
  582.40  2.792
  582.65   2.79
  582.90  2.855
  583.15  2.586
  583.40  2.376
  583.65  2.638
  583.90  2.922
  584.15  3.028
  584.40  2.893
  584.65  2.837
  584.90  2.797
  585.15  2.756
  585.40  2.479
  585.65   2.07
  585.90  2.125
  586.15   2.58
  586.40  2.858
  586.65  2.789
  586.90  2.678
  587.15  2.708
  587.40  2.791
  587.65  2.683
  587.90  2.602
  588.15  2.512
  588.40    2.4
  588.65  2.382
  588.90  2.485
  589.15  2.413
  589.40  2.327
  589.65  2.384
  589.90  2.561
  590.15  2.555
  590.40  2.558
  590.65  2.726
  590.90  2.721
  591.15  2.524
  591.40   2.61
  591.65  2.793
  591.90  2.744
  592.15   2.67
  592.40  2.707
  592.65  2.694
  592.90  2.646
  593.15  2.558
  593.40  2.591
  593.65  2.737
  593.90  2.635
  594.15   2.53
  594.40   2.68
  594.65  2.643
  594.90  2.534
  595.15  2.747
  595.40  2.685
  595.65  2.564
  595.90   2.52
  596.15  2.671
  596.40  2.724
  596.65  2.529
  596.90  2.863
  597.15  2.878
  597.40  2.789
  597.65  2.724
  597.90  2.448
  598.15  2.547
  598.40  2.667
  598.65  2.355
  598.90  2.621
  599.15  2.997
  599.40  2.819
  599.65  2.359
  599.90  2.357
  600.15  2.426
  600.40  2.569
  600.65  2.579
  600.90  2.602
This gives 0.23 nm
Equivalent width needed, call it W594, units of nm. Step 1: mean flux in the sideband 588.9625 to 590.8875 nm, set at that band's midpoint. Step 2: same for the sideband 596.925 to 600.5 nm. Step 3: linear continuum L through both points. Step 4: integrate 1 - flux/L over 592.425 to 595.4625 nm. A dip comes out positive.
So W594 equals -0.09 nm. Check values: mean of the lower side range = 2.52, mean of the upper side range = 2.62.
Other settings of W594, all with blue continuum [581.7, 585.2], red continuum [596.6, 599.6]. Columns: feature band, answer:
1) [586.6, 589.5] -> 0.17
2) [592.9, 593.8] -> 0.02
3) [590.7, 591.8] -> 0.02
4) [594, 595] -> 0.04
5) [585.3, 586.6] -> 0.13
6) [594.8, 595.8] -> 0.02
